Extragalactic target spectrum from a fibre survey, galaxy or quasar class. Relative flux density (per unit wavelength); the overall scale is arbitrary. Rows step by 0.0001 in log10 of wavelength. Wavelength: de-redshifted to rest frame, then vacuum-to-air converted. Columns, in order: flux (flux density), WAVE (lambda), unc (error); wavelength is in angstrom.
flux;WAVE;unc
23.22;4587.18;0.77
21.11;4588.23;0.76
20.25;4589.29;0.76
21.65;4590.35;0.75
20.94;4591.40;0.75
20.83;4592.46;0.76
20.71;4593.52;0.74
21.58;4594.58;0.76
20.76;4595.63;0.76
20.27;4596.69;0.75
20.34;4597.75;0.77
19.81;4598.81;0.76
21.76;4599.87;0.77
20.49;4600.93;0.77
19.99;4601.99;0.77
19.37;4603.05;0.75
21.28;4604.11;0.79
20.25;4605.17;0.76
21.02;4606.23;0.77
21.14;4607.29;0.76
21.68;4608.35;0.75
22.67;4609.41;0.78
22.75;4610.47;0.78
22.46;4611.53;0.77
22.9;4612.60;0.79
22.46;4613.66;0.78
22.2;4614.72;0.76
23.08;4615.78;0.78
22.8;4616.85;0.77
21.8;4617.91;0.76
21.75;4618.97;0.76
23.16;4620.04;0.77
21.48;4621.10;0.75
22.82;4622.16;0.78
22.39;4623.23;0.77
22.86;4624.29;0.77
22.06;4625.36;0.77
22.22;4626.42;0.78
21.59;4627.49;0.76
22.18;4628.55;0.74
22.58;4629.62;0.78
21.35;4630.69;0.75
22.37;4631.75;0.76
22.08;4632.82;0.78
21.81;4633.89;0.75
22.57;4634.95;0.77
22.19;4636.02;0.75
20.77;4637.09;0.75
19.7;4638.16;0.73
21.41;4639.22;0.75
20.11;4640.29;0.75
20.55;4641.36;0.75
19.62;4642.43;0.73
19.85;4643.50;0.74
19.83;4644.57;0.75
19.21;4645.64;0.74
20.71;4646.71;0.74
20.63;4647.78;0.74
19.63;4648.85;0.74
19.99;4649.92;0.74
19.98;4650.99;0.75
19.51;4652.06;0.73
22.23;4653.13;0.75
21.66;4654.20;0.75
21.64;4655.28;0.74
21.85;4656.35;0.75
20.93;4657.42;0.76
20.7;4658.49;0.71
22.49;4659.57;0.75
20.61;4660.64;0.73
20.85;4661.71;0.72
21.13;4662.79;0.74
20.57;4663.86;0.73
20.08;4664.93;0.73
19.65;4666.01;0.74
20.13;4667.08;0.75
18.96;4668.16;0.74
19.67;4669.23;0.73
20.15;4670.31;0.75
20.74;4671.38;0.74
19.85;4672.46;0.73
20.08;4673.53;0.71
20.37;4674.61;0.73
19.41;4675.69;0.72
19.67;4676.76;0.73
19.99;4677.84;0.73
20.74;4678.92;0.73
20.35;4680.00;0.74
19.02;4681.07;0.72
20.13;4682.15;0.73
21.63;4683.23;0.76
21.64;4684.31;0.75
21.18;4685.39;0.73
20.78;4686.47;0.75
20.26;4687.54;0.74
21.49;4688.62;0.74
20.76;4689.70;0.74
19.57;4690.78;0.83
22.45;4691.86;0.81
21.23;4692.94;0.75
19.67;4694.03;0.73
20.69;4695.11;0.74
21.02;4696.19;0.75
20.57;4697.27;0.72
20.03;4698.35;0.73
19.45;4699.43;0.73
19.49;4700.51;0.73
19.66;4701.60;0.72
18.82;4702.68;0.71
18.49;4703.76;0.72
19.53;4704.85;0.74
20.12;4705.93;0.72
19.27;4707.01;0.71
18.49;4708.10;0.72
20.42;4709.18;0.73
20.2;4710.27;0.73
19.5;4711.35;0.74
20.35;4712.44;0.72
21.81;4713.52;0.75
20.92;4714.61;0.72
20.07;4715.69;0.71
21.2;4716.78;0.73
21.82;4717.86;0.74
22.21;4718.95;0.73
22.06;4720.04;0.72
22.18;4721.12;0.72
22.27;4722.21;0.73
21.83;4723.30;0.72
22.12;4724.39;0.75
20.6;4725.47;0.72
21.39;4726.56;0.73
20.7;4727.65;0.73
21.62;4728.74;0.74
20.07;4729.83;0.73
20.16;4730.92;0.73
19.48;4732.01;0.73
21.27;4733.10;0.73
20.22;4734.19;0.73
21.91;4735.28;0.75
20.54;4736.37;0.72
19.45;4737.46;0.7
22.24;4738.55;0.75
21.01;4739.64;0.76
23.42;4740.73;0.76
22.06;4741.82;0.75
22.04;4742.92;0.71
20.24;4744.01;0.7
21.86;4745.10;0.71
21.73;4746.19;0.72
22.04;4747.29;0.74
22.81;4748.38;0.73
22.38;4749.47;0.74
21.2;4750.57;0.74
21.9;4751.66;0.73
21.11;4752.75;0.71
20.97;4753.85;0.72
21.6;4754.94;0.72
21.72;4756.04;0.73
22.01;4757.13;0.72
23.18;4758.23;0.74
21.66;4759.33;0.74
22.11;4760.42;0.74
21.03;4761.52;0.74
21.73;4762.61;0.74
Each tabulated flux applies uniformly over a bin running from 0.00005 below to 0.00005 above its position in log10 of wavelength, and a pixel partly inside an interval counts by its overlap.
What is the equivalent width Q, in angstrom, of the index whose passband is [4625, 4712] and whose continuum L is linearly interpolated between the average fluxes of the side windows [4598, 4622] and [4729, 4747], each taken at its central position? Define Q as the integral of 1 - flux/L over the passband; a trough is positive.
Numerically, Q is 3.5 angstrom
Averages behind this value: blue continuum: 21.7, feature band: 20.5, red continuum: 21.1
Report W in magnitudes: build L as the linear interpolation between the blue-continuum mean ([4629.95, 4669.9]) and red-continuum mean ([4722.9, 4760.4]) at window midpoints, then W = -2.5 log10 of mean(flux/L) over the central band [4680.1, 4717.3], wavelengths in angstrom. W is 0.04 mag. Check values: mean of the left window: 20.7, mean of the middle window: 20.3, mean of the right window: 21.4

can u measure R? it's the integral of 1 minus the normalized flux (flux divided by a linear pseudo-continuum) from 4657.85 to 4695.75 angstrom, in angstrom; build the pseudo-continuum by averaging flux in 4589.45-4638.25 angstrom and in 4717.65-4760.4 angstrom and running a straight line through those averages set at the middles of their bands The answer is 1.9 angstrom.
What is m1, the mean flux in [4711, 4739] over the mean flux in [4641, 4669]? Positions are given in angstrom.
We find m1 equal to 1.0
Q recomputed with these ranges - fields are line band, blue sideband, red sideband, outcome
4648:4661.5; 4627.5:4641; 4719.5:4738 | 0.34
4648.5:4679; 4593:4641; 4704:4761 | 1.41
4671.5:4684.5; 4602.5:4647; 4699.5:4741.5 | 0.54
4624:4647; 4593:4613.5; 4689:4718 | -0.45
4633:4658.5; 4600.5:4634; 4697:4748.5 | 1.05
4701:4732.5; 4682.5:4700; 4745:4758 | 0.91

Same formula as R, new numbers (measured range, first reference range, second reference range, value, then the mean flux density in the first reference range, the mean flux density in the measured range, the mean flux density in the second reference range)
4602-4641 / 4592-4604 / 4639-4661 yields -2.4 angstrom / 20.6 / 21.8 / 20.6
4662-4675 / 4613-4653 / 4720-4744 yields 0.7 angstrom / 21.4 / 20.1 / 21.3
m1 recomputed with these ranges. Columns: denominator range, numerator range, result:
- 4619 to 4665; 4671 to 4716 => 0.95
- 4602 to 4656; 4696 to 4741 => 0.96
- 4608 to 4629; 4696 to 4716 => 0.89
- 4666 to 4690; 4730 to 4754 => 1.05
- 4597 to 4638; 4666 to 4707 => 0.93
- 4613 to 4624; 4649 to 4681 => 0.91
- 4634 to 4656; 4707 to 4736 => 1.01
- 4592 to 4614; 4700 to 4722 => 0.96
